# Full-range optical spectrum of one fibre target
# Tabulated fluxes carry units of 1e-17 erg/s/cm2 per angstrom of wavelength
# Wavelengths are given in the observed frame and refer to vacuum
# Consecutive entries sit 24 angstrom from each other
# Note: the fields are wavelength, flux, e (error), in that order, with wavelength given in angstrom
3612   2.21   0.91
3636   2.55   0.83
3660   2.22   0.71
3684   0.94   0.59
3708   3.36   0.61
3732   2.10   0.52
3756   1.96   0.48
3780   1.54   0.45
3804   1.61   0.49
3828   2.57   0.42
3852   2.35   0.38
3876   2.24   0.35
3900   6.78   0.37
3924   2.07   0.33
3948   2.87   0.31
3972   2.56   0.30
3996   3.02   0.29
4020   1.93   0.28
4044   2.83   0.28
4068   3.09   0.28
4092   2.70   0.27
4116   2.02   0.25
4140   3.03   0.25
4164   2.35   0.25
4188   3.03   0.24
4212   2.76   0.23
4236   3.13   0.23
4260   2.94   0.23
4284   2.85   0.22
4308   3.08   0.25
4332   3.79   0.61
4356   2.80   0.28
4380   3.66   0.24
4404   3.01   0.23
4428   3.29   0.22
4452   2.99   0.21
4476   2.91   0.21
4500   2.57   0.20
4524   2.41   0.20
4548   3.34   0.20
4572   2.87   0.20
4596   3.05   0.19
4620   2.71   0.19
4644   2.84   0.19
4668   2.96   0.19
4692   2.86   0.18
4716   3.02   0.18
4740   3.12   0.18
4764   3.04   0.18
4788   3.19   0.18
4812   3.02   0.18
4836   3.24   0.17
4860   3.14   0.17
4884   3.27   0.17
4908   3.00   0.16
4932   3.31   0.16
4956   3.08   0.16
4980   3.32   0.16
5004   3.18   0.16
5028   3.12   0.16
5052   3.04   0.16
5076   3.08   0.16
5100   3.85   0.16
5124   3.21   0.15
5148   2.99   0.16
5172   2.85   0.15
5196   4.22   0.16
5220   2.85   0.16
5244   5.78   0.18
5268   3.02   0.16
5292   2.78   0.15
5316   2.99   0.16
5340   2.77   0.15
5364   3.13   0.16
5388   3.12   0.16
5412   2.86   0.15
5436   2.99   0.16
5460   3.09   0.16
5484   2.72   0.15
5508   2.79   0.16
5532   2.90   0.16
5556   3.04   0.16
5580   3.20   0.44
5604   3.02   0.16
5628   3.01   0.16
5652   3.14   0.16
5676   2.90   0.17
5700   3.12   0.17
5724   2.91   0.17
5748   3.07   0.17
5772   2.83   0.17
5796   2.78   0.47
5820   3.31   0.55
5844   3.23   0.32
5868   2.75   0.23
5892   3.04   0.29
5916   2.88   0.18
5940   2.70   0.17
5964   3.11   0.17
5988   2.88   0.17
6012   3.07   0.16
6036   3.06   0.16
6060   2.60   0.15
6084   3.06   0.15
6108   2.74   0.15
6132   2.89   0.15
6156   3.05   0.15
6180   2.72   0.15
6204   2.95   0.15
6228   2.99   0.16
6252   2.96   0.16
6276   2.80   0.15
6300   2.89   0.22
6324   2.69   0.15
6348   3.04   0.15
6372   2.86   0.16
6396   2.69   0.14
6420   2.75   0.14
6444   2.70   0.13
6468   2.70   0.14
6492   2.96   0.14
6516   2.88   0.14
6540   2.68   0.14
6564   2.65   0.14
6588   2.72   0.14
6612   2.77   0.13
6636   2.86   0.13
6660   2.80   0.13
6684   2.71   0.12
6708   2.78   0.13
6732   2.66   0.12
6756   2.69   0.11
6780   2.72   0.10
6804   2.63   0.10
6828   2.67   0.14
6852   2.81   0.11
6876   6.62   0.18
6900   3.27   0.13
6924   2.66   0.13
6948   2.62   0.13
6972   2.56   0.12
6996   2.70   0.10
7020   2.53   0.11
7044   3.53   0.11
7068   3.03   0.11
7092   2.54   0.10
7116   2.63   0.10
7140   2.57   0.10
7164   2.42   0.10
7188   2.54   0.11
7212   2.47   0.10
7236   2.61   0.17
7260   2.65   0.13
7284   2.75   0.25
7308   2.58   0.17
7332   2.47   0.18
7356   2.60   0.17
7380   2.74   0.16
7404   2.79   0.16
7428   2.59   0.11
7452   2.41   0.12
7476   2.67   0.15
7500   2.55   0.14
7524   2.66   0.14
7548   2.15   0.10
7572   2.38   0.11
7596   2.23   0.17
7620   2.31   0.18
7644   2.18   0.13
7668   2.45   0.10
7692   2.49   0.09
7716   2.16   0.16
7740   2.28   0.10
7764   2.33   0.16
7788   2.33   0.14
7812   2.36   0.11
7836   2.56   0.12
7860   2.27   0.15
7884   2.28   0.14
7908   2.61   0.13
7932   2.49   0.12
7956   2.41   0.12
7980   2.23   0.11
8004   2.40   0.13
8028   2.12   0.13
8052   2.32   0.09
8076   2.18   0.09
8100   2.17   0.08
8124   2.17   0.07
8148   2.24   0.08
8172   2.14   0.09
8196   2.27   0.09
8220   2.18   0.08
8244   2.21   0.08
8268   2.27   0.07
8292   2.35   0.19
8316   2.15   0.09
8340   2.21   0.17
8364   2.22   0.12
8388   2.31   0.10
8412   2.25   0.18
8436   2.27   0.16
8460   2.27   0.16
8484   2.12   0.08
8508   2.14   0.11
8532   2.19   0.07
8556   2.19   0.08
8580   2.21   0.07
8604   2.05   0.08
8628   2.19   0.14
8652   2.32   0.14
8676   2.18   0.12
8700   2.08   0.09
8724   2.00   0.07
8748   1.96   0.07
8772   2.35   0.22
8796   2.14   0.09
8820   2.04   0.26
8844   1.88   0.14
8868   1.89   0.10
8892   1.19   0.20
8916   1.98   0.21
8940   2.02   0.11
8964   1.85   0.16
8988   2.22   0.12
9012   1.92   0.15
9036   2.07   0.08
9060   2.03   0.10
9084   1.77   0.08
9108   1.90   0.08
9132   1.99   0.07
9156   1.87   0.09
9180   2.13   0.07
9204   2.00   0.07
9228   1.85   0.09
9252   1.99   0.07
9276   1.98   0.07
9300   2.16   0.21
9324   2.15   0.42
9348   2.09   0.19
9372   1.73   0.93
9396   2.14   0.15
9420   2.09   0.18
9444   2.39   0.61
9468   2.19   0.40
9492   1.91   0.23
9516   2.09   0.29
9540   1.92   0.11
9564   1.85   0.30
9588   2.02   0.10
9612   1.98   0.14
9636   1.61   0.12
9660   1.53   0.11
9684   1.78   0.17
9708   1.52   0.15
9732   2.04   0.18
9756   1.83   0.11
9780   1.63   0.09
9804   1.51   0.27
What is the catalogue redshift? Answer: 0.05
